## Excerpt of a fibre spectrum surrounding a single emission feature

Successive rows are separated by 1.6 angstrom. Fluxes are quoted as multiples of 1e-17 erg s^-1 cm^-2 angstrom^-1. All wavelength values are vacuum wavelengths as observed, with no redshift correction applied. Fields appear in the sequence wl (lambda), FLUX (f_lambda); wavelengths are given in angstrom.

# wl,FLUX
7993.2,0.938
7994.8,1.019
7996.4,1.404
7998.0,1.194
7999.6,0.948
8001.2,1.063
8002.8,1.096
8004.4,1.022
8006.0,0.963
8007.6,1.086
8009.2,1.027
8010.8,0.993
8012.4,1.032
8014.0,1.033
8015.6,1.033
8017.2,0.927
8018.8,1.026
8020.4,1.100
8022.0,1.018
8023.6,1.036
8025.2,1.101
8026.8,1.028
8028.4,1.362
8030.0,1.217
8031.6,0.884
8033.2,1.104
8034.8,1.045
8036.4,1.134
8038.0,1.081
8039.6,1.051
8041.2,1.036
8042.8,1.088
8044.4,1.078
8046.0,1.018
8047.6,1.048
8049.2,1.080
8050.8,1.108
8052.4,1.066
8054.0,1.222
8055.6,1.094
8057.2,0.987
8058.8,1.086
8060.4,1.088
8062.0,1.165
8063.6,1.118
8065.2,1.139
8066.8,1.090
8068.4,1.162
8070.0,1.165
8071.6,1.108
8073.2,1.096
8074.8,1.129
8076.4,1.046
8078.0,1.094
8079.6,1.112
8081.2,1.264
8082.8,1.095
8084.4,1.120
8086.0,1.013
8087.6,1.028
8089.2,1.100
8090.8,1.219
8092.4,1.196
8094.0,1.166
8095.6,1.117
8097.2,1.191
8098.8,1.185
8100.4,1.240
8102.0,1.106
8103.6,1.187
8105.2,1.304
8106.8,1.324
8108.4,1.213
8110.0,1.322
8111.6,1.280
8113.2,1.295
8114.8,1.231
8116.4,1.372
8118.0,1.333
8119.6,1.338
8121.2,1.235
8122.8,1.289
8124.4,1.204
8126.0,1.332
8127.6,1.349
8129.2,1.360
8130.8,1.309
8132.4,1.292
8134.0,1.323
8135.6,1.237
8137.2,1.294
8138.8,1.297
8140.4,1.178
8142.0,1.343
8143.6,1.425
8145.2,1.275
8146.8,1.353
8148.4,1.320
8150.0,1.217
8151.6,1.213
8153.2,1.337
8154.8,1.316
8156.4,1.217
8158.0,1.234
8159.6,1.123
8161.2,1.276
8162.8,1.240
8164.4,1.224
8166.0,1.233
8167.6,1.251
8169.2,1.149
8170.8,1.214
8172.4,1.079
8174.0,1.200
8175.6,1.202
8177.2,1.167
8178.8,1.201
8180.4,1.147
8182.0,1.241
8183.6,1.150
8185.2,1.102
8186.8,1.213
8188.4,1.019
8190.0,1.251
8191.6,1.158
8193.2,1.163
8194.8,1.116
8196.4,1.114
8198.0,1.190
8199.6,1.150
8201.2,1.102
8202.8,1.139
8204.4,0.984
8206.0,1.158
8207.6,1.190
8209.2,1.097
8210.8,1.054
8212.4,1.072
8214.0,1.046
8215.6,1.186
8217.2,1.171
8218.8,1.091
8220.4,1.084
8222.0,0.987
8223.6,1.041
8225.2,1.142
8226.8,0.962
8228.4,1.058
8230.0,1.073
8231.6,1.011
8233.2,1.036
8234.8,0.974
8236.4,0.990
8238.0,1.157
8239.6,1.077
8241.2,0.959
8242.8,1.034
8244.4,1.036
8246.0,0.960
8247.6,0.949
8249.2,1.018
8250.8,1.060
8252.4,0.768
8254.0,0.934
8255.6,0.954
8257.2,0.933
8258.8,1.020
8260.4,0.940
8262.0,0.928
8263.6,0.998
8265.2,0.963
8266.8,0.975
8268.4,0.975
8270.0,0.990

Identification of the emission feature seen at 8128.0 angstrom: Mg II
